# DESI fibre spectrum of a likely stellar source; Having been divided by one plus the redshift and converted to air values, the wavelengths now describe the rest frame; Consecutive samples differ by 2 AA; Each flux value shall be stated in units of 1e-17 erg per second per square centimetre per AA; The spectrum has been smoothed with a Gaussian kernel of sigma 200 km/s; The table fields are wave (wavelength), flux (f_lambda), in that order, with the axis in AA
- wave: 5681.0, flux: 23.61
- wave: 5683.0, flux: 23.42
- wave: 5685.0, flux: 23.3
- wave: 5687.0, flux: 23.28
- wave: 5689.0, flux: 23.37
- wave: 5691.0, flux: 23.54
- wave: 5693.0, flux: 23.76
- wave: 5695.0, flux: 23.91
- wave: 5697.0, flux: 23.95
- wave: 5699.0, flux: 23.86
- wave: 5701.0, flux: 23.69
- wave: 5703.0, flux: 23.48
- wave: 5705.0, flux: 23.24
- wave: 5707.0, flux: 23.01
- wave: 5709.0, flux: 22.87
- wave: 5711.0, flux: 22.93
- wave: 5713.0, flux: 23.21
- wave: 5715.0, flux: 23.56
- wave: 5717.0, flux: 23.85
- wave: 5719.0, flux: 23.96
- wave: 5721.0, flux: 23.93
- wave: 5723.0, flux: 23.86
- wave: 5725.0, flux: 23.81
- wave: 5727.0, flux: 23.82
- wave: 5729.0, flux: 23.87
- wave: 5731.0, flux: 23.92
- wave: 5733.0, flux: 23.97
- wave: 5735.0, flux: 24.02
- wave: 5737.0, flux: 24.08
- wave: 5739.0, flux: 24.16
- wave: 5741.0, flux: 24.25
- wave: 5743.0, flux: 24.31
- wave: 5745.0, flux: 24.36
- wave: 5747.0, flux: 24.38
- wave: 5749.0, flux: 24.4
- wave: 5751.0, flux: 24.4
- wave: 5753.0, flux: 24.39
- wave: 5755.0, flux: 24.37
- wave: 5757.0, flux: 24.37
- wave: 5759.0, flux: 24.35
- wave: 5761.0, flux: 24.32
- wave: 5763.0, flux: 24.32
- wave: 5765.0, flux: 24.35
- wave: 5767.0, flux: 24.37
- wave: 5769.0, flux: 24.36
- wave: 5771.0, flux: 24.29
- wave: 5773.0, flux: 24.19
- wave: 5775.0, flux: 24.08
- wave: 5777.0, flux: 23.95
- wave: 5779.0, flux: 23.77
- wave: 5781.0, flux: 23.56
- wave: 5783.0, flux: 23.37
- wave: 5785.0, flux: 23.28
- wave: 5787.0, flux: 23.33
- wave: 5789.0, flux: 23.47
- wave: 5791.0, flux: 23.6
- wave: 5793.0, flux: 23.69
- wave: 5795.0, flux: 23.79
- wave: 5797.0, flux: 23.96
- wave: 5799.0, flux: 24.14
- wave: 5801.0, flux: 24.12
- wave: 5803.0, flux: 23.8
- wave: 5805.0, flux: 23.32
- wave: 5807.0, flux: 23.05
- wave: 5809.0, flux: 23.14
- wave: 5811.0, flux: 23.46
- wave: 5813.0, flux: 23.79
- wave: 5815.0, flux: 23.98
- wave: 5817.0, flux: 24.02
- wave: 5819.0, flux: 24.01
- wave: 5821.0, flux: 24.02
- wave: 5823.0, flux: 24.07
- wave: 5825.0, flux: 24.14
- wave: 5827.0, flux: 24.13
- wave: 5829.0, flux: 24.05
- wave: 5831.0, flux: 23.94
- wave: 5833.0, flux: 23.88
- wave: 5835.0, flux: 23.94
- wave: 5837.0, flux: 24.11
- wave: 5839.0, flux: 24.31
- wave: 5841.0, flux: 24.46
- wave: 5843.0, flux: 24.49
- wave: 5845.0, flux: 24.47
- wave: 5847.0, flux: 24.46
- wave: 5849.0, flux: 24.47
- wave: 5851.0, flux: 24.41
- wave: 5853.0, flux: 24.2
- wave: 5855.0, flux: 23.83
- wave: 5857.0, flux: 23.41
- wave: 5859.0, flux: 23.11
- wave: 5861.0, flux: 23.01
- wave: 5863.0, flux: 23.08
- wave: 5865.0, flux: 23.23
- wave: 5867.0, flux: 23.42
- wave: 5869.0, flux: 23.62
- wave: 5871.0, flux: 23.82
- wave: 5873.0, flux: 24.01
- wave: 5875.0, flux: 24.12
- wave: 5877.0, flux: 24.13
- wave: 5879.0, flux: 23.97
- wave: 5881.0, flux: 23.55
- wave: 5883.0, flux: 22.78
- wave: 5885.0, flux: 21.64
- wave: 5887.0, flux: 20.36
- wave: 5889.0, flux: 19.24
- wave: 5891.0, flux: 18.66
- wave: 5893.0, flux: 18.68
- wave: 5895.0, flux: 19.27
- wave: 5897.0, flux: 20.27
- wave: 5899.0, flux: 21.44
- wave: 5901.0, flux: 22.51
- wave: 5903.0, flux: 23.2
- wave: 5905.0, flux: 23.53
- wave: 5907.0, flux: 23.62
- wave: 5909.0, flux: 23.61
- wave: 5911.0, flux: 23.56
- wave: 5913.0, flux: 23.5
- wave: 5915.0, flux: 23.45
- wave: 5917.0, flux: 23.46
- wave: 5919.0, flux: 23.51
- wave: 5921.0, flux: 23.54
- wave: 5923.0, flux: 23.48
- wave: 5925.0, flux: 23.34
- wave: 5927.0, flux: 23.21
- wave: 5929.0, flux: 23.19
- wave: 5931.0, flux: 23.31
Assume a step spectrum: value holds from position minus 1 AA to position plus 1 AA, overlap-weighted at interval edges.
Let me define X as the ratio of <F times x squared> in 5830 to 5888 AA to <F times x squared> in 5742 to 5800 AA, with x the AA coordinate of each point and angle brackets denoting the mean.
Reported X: 1.01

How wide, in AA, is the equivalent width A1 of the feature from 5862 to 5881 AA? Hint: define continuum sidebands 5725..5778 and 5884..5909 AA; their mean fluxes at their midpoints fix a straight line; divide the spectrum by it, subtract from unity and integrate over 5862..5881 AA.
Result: -1.8 AA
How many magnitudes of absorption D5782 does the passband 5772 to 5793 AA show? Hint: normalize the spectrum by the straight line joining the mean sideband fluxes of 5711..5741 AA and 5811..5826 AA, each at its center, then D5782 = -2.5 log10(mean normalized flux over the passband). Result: 0.01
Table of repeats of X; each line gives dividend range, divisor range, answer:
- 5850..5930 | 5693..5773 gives 1.00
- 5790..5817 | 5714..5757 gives 1.01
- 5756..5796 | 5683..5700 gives 1.04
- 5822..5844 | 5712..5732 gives 1.05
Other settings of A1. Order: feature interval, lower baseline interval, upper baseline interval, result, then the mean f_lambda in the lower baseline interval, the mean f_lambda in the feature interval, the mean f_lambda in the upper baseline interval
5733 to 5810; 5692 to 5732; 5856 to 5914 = -2.48 AA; 23.6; 24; 22.5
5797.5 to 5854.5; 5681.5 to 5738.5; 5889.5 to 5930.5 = -2.69 AA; 23.6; 24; 22.4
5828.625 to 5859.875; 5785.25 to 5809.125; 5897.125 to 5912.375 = -1.05 AA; 23.6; 24.1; 22.9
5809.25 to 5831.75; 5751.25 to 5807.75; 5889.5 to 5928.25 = -0.48 AA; 23.9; 23.9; 22.4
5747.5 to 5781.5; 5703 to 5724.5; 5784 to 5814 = -1.01 AA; 23.5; 24.2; 23.6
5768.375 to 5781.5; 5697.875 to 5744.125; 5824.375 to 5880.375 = -0.12 AA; 23.7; 24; 23.9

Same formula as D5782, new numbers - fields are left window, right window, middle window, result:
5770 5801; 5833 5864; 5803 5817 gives 0.015 mag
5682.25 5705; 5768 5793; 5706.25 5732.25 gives 0.002 mag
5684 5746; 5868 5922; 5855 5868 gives -0.026 mag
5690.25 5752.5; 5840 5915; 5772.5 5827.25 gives -0.018 mag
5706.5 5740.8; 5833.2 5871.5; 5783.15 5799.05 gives 0.009 mag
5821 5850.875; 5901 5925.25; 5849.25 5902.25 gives 0.063 mag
